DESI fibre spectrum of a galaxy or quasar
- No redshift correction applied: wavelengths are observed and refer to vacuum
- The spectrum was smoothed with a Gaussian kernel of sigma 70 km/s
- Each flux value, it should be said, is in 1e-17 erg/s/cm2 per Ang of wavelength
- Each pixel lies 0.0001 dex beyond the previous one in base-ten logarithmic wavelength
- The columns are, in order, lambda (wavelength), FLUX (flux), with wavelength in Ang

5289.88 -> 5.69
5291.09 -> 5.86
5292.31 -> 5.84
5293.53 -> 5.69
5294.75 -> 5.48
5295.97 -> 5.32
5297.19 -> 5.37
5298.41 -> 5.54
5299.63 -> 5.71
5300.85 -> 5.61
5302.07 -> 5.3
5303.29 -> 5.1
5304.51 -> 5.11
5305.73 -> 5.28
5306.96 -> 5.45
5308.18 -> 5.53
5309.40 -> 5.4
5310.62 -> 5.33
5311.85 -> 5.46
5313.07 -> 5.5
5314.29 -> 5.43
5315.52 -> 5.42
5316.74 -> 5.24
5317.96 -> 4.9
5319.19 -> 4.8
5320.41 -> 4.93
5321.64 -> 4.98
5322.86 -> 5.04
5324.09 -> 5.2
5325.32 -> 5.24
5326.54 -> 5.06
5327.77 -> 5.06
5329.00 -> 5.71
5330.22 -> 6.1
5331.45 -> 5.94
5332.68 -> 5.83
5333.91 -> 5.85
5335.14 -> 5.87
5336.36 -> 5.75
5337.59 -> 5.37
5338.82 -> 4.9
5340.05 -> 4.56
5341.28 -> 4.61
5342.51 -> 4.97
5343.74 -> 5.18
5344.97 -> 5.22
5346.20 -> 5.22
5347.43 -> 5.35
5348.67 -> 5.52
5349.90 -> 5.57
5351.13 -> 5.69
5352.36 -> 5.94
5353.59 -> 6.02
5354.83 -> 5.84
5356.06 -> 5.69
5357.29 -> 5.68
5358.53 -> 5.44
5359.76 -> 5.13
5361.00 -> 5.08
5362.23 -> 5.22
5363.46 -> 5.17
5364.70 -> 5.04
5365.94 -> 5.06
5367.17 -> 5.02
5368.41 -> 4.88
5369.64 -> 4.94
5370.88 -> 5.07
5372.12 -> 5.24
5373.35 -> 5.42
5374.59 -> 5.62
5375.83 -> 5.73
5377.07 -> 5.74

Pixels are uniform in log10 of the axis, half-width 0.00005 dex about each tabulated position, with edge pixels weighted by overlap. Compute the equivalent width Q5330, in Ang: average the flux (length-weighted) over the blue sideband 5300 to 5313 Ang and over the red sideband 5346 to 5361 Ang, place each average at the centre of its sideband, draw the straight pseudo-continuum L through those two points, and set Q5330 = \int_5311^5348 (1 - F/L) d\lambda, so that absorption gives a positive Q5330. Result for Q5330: 1.2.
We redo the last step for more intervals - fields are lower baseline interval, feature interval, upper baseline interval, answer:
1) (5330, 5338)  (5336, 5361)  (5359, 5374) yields 0.5 Ang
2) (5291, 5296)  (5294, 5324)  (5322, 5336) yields 1.6 Ang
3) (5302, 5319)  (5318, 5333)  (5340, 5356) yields 0.1 Ang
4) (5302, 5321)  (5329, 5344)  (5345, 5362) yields 0.0 Ang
